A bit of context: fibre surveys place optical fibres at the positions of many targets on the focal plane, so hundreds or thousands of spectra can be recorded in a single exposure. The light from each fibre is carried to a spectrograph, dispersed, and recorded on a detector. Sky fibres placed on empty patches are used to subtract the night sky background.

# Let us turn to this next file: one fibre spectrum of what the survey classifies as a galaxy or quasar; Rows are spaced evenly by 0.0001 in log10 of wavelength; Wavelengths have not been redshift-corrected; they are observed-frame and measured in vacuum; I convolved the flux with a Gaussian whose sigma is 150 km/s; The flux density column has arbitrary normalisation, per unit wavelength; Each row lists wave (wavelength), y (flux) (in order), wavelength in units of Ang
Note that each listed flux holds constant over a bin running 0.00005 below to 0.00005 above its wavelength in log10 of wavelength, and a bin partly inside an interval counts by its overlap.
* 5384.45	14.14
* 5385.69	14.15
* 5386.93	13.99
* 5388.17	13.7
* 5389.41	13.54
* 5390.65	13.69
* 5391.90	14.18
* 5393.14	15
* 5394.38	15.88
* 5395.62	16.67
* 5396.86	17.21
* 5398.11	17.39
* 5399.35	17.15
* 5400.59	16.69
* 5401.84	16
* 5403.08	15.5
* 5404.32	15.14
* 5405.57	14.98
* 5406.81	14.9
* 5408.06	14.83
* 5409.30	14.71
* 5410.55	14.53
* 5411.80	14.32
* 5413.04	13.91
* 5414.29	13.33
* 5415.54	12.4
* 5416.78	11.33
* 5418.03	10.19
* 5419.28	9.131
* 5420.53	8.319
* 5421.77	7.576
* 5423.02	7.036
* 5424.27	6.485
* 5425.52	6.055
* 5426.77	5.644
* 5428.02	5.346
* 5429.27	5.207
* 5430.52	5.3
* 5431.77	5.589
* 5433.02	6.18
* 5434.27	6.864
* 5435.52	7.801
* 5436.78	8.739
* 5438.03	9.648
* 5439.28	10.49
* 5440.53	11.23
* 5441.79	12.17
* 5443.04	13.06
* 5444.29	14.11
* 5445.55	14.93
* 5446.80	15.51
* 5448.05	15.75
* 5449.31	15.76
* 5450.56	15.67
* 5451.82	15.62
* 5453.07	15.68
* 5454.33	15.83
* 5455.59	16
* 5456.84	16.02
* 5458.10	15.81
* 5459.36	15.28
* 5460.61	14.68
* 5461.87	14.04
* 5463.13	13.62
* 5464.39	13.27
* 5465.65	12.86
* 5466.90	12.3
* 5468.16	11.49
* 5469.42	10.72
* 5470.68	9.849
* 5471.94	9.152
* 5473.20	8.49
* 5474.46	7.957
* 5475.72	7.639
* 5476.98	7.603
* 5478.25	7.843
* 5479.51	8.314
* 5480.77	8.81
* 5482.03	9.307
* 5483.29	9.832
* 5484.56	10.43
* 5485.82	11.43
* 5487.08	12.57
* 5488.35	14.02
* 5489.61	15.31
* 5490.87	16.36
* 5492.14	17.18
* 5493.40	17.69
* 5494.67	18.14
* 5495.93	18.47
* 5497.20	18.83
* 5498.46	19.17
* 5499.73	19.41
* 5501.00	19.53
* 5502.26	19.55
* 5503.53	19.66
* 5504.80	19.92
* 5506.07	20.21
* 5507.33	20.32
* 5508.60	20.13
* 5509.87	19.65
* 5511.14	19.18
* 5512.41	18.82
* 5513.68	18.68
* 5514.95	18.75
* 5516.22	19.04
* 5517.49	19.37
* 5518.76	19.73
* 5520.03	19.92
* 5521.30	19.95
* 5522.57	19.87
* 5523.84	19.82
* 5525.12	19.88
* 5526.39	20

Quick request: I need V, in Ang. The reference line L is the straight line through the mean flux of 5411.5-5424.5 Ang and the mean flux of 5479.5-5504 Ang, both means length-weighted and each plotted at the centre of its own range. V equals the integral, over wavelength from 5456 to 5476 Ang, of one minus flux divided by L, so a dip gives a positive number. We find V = 2.0 Ang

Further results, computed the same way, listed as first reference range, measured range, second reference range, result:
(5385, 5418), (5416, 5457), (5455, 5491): 7.85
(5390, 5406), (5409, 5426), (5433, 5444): 3.25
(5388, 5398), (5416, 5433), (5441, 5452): 8.79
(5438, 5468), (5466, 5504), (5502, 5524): 8.96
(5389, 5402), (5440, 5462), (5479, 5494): -1.63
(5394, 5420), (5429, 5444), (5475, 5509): 6.11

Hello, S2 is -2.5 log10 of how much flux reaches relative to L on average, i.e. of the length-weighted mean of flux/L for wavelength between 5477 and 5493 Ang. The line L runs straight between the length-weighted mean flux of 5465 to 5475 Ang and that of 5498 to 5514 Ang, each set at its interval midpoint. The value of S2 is 0.23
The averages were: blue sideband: 10.4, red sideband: 19.6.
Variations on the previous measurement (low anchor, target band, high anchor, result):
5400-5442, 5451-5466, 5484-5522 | -0.076 mag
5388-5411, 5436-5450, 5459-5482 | -0.032 mag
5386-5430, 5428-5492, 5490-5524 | 0.348 mag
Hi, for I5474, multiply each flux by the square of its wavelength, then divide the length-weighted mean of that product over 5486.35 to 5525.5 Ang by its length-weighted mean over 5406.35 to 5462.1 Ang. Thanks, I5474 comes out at 1.65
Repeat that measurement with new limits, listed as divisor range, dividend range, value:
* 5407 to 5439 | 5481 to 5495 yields 1.50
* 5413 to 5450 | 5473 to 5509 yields 1.53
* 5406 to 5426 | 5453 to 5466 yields 1.34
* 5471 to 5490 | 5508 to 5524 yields 2.00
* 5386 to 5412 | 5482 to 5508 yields 1.14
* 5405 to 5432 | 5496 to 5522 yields 1.99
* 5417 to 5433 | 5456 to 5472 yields 1.94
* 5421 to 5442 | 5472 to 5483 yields 1.15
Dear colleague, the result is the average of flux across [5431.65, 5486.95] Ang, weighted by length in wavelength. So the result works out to 11.7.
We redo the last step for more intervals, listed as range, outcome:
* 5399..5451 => 11.4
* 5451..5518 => 14.9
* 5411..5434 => 8.54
